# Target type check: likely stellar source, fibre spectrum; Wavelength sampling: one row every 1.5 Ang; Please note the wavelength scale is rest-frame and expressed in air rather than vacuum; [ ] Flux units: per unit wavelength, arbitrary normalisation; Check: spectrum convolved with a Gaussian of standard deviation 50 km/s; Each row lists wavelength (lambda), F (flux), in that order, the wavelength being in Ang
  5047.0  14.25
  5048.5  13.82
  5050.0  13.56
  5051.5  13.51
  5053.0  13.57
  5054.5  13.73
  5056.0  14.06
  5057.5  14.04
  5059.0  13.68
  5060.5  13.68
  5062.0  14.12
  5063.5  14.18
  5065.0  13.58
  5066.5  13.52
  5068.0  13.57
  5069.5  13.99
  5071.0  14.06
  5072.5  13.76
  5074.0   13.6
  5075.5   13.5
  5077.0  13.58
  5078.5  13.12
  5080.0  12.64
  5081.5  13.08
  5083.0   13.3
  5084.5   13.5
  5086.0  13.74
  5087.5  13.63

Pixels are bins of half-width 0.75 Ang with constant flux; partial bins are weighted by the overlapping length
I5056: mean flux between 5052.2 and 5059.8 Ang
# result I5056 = 13.8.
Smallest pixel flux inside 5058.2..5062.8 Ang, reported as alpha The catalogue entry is 13.68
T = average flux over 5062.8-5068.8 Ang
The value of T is 13.7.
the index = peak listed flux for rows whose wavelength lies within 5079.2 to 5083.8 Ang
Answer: 13.3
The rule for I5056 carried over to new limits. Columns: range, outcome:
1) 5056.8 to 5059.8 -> 13.9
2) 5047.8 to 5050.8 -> 13.7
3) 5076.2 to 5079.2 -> 13.4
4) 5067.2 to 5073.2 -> 13.8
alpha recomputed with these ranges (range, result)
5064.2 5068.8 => 13.52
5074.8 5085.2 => 12.64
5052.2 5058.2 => 13.57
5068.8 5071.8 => 13.99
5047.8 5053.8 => 13.51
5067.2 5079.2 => 13.12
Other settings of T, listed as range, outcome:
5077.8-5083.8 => 13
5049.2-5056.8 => 13.7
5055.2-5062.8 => 13.9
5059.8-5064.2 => 14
